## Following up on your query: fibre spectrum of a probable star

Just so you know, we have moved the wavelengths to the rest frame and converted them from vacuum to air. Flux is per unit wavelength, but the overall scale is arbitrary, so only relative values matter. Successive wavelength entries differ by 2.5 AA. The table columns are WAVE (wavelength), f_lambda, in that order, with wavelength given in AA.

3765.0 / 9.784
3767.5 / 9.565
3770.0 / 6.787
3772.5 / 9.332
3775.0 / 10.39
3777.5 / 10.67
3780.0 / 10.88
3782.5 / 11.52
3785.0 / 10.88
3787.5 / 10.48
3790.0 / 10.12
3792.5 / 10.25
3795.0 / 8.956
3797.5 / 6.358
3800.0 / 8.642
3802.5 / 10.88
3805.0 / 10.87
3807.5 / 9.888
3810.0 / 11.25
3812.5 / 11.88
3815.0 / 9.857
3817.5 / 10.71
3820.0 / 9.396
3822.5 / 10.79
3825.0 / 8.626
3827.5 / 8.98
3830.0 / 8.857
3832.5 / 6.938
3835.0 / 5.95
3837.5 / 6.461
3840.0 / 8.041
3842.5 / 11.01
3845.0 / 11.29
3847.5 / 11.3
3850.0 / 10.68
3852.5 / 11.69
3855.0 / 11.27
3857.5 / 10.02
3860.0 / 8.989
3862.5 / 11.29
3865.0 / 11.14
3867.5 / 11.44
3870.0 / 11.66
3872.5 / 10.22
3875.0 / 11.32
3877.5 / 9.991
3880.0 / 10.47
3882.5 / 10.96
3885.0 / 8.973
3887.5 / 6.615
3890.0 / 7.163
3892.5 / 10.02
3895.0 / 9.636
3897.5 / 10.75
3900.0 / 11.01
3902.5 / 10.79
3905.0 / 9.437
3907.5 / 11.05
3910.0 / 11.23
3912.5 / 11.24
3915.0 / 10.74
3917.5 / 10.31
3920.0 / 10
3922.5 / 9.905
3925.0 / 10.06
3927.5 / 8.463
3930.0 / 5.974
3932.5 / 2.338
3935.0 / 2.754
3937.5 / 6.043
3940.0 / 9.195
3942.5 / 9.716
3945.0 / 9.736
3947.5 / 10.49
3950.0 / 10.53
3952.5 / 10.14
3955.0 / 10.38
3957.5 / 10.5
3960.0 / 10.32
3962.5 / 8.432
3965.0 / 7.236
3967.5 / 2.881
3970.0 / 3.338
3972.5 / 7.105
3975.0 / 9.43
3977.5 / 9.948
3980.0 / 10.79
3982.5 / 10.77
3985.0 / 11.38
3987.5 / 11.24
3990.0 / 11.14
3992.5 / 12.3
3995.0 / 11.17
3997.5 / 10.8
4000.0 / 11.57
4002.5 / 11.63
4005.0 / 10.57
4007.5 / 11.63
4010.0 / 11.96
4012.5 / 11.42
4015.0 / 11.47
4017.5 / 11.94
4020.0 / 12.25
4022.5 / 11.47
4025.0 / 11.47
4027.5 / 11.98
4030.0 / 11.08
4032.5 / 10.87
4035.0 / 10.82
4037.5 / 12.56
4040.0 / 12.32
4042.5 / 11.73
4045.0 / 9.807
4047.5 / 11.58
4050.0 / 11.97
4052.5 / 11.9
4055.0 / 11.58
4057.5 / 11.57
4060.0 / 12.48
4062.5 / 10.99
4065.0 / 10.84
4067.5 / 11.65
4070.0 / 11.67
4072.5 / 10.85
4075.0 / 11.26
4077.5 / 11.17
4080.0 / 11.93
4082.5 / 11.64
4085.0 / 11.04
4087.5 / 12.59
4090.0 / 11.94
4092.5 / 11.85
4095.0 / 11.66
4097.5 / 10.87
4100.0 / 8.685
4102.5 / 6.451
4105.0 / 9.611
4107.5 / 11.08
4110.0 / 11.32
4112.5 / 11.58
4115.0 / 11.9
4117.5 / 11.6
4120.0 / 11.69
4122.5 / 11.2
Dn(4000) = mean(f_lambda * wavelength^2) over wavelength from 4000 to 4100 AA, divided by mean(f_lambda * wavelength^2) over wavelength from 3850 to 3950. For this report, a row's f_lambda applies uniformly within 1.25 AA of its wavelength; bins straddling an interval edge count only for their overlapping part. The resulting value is 1.3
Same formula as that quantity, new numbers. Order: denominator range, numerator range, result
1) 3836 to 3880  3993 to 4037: 1.19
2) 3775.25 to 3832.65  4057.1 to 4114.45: 1.28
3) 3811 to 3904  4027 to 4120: 1.27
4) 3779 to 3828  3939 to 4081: 1.18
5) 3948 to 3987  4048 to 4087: 1.35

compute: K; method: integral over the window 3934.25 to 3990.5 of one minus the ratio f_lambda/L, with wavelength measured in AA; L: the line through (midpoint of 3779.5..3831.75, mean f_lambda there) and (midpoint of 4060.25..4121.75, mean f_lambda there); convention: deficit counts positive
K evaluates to 9.1 AA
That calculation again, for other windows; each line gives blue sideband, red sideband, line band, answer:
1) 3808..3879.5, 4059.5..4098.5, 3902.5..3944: 7.1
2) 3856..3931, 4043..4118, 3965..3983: 5.0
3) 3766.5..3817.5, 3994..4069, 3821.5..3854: 3.2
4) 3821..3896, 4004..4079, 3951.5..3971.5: 5.3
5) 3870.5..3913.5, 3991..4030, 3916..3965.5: 9.4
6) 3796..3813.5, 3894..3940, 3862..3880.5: -3.1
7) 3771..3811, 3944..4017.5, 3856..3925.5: -1.3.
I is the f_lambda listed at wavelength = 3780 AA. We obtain 10.88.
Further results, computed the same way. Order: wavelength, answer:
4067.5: 11.65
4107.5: 11.08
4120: 11.69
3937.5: 6.043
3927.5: 8.463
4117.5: 11.6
